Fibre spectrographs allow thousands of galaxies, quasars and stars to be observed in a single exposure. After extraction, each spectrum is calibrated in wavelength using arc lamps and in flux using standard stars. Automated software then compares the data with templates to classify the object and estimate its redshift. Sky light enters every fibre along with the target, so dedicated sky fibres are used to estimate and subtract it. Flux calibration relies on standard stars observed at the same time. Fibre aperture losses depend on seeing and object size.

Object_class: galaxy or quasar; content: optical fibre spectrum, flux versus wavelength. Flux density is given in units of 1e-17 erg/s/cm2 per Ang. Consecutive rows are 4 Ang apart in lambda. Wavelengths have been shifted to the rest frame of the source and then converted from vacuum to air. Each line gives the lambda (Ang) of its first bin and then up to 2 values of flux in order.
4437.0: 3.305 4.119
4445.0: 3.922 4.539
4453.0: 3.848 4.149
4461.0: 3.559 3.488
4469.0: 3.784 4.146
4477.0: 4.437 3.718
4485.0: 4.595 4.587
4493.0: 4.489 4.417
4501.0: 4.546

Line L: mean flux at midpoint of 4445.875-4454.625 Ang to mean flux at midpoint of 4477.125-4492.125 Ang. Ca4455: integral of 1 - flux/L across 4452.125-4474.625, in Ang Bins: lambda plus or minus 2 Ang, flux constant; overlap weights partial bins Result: 2.2 Ang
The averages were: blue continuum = 4.17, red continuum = 4.33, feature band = 3.82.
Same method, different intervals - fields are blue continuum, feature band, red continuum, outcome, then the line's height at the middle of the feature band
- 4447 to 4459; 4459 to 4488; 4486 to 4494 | 2.70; 4.39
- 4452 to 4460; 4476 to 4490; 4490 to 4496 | 0.14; 4.35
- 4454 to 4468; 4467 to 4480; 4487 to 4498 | -0.13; 4.05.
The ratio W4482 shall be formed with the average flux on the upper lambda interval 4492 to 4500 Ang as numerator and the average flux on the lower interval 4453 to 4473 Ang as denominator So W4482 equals 1.18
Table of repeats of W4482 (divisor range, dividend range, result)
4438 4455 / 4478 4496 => 1.07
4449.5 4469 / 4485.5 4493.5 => 1.19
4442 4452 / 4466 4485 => 0.97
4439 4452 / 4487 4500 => 1.08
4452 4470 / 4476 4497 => 1.16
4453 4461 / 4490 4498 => 1.14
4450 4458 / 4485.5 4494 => 1.13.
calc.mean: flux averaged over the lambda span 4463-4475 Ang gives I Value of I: 3.81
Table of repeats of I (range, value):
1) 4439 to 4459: 4.12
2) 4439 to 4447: 4.02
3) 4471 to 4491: 4.3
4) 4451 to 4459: 4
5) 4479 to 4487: 4.16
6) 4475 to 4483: 4.08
